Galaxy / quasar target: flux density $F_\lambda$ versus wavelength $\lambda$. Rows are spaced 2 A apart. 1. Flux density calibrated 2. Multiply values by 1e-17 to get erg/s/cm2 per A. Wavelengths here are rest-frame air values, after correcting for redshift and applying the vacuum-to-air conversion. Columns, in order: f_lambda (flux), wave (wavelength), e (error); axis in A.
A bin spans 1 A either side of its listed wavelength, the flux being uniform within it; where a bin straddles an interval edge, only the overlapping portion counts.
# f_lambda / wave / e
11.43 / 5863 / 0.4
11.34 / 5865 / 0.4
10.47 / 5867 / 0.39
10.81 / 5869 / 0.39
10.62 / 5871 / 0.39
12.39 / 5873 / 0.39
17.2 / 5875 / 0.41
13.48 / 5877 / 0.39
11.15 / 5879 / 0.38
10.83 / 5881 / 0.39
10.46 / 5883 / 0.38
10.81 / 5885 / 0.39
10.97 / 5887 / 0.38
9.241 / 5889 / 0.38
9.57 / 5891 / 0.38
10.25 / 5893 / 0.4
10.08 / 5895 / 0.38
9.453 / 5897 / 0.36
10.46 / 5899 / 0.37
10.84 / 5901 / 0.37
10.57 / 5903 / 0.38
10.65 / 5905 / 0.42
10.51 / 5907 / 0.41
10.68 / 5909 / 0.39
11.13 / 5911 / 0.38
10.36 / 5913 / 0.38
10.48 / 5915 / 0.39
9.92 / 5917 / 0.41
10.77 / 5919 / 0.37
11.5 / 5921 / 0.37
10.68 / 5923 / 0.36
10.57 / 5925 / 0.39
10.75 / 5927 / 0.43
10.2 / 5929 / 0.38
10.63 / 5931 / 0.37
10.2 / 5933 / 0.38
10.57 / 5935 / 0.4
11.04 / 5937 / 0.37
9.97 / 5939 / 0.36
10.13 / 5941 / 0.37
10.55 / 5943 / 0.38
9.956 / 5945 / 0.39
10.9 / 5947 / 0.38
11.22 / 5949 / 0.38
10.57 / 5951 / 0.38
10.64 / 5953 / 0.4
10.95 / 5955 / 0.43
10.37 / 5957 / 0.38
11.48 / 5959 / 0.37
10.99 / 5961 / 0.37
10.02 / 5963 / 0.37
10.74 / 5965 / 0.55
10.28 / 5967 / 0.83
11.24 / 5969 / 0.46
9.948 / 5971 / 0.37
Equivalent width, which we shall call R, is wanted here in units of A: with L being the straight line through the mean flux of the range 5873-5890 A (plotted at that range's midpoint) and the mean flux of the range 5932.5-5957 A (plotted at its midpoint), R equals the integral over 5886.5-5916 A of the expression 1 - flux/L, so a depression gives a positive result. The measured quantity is 2.8 A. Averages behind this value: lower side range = 11.8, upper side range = 10.6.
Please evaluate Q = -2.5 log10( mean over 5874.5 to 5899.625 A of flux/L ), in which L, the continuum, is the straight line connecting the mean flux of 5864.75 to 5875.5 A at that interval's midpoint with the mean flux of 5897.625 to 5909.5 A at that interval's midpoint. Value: 0.032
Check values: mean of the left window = 12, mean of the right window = 10.6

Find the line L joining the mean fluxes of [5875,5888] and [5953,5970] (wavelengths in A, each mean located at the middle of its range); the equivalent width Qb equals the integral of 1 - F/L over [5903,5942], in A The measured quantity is 2.3 A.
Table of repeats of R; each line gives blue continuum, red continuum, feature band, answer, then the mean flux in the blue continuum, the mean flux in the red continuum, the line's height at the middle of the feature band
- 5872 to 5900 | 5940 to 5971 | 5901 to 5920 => 0.7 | 11.2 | 10.6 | 11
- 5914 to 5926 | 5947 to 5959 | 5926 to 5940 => 0.3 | 10.7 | 10.8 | 10.7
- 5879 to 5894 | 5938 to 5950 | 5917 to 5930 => -0.3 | 10.4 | 10.5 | 10.4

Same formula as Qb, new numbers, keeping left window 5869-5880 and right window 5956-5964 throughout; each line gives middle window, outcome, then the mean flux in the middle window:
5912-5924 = 1.1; 10.6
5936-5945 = 0.7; 10.4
